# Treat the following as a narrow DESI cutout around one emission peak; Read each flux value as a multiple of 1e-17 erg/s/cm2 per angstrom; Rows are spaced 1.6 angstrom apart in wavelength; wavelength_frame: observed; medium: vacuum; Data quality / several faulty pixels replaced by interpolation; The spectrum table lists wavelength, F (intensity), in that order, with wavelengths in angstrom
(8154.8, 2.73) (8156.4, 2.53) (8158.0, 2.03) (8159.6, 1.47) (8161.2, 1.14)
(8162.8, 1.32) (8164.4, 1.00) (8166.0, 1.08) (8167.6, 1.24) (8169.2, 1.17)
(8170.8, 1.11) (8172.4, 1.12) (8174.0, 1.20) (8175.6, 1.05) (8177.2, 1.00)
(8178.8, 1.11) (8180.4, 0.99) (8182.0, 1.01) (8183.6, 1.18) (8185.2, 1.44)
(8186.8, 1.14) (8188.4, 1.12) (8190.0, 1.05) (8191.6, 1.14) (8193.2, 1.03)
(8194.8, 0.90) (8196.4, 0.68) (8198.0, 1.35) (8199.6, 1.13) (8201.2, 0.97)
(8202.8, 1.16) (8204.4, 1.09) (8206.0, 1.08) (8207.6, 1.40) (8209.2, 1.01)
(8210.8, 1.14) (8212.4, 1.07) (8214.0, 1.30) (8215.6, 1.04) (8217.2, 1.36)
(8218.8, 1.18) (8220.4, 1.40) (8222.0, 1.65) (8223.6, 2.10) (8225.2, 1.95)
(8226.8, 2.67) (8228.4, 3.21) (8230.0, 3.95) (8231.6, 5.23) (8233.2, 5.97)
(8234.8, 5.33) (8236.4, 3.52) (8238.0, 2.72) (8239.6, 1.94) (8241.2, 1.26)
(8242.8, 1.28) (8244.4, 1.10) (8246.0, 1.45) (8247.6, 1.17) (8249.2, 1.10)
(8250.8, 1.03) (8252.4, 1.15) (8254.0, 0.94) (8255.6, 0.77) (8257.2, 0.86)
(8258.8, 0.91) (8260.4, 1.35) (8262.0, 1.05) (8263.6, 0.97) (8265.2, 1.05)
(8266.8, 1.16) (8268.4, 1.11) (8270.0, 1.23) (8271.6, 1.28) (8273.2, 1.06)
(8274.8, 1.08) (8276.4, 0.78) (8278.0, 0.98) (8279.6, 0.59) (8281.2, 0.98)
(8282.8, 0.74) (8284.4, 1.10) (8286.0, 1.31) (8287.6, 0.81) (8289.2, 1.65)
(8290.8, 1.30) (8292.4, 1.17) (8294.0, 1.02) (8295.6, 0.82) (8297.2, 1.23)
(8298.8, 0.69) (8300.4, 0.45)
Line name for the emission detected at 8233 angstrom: [O III]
